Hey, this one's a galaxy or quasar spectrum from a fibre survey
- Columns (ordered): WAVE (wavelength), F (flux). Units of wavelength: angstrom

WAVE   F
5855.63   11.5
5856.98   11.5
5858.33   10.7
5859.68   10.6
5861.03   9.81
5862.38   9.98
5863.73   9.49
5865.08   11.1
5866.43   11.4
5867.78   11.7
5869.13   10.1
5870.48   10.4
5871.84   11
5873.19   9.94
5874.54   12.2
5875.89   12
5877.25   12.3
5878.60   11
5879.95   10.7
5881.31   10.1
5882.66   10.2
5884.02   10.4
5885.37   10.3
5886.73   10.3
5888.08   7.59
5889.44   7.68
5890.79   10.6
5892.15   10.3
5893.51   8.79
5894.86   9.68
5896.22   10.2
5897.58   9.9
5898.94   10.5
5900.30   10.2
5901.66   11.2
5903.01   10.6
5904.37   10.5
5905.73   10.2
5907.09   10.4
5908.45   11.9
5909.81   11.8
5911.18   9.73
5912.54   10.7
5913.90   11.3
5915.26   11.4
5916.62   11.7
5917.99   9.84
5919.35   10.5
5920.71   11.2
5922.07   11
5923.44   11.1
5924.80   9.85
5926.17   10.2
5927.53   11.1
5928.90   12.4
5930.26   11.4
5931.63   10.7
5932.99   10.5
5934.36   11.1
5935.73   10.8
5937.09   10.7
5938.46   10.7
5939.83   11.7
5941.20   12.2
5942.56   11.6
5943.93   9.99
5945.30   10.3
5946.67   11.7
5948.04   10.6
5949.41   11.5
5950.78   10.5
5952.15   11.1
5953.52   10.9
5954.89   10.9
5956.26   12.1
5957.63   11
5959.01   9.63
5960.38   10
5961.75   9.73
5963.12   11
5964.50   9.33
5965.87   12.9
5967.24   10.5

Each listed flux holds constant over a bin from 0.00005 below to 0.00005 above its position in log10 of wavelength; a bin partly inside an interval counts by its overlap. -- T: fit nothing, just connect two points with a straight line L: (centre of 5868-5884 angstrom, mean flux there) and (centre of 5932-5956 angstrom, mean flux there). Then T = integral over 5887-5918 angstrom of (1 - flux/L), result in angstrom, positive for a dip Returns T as 1.8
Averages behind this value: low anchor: 10.9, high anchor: 11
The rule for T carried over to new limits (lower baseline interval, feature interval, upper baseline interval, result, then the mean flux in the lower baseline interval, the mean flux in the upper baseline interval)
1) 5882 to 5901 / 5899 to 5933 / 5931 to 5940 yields -1.6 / 9.76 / 10.8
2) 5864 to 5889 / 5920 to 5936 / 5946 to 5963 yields -0.3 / 10.7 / 10.8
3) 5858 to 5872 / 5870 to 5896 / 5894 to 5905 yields 0.4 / 10.5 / 10.3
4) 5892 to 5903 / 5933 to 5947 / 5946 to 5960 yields -0.3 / 10.1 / 11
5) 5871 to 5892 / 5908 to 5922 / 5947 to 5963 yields -0.6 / 10.4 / 10.8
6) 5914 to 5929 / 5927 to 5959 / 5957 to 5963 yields -1.8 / 10.9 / 10.2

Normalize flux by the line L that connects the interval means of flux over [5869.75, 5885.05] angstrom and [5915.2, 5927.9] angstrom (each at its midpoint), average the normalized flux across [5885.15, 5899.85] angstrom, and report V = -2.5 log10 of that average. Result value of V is 0.13 mag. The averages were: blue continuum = 10.9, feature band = 9.61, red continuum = 10.8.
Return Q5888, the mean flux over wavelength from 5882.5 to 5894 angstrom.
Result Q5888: 9.55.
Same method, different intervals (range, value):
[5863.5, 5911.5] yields 10.5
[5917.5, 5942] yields 11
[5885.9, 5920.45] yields 10.3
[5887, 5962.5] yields 10.6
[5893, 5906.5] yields 10.2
